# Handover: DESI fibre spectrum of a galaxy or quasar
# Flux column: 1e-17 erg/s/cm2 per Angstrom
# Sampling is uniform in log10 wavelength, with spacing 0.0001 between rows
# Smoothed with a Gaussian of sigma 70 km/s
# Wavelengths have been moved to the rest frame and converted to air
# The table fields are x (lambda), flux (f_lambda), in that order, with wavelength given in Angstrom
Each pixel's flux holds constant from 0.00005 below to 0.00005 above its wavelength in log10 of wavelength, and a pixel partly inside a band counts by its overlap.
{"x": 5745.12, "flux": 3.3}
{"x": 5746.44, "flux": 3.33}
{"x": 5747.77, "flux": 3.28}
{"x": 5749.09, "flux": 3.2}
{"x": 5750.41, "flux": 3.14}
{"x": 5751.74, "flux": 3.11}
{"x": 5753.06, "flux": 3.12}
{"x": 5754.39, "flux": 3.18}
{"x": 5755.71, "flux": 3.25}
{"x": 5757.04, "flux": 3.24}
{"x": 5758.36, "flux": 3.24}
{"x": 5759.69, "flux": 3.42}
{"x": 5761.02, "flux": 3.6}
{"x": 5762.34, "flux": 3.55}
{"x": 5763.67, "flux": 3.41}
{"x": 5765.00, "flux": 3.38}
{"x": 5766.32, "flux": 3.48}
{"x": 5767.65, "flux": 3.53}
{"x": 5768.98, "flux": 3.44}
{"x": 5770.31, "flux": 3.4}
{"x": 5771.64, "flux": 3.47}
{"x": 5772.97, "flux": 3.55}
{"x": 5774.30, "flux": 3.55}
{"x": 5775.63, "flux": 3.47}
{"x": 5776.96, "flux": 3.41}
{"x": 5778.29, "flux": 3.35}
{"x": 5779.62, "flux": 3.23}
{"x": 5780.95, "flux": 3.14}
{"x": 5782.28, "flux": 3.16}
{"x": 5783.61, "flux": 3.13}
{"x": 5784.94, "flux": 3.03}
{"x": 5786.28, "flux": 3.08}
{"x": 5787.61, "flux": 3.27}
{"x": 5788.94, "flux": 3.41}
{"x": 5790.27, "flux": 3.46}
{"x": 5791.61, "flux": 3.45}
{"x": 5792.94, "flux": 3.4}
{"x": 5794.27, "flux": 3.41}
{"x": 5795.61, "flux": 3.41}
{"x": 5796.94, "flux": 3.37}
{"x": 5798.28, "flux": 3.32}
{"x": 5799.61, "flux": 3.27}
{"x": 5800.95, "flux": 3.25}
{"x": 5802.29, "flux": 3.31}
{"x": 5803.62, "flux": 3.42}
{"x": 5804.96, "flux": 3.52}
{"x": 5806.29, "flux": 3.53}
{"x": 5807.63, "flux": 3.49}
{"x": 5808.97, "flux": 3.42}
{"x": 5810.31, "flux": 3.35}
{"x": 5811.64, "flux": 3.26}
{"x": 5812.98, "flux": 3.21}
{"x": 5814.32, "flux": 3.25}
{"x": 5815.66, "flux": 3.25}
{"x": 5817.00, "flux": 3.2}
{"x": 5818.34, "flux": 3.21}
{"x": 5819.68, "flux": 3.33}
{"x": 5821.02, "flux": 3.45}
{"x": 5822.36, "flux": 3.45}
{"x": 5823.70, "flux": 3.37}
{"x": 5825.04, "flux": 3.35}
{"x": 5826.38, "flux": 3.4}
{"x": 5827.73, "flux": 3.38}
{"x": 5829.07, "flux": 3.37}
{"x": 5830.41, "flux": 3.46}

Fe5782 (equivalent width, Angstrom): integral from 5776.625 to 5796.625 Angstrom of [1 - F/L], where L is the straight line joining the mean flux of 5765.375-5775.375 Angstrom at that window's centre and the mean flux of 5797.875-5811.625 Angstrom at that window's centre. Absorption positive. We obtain 0.9 Angstrom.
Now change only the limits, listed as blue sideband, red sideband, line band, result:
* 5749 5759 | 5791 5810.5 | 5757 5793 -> -1.0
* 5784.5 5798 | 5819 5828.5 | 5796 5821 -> 0.2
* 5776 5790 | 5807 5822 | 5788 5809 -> -0.8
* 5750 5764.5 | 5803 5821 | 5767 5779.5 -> -0.5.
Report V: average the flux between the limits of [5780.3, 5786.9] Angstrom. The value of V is 3.11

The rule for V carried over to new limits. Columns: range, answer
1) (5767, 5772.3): 3.46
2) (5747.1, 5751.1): 3.2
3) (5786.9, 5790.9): 3.38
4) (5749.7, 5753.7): 3.13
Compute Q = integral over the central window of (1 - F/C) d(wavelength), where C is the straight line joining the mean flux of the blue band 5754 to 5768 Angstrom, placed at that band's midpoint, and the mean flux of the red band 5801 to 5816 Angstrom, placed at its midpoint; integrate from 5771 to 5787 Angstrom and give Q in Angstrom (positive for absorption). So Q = 0.4 Angstrom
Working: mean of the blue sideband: 3.39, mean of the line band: 3.3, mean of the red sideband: 3.36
